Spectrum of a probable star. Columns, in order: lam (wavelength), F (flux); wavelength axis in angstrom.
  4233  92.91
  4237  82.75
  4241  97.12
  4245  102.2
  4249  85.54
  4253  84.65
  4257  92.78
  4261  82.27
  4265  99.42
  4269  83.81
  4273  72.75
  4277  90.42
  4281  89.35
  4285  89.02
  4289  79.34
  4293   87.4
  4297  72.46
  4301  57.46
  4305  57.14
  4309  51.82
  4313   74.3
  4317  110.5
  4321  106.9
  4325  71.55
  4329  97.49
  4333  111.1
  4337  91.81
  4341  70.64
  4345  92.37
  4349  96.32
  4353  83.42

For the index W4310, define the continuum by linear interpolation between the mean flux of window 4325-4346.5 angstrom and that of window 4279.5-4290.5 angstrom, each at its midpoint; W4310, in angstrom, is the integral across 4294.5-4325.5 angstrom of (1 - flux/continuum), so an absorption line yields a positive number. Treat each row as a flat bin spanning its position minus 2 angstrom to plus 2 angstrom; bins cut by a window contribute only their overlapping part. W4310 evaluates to 4.5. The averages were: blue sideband 86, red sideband 90.7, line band 75.6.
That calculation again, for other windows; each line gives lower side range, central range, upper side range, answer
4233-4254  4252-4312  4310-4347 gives 7.7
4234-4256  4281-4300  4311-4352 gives 2.1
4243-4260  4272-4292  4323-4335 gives 1.5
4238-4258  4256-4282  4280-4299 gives 0.2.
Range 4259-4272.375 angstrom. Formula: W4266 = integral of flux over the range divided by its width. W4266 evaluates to 86.9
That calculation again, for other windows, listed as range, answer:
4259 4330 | 81.6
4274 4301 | 82.2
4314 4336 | 98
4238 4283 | 89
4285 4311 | 69.3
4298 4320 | 72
